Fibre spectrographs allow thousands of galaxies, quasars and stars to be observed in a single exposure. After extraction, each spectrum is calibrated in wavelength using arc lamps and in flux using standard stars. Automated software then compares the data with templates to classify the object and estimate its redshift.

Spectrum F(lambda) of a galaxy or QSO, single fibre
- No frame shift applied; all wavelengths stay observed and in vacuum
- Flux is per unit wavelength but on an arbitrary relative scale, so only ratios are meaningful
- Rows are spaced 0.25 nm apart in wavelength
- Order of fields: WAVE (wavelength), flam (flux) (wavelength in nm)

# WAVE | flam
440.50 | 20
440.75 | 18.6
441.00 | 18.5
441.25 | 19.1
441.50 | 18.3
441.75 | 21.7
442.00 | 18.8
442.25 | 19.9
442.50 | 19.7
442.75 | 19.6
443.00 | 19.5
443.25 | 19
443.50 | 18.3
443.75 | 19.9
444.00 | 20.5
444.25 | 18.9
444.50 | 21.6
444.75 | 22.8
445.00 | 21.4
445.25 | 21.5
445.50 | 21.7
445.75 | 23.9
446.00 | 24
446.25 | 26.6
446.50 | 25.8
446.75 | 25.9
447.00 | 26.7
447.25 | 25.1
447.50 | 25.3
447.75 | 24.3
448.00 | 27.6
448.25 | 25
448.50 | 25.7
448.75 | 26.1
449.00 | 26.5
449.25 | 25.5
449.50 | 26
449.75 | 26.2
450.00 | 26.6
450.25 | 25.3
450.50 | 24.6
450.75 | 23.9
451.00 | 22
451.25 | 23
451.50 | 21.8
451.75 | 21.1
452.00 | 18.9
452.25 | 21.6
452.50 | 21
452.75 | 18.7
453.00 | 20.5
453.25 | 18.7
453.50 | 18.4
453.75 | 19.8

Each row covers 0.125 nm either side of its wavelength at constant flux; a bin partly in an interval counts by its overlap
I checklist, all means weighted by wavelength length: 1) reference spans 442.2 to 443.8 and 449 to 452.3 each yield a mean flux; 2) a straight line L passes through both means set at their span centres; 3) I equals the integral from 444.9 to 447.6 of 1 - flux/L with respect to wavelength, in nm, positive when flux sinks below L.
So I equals -0.398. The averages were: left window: 19.4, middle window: 24.4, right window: 23.7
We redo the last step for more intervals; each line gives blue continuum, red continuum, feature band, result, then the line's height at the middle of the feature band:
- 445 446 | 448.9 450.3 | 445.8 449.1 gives -0.21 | 24.2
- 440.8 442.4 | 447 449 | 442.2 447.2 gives 0.12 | 22.4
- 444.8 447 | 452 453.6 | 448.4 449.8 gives -0.25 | 22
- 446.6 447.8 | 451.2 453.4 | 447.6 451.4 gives -0.32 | 23.3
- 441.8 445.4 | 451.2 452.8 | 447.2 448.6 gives -0.34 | 20.5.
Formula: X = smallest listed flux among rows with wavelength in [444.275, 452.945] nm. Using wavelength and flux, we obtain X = 18.7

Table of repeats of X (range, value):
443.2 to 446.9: 18.3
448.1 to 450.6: 24.6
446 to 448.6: 24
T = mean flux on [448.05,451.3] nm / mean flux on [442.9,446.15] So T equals 1.20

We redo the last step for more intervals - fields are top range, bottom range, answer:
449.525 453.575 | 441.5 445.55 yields 1.10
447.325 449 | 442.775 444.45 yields 1.32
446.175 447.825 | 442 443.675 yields 1.33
